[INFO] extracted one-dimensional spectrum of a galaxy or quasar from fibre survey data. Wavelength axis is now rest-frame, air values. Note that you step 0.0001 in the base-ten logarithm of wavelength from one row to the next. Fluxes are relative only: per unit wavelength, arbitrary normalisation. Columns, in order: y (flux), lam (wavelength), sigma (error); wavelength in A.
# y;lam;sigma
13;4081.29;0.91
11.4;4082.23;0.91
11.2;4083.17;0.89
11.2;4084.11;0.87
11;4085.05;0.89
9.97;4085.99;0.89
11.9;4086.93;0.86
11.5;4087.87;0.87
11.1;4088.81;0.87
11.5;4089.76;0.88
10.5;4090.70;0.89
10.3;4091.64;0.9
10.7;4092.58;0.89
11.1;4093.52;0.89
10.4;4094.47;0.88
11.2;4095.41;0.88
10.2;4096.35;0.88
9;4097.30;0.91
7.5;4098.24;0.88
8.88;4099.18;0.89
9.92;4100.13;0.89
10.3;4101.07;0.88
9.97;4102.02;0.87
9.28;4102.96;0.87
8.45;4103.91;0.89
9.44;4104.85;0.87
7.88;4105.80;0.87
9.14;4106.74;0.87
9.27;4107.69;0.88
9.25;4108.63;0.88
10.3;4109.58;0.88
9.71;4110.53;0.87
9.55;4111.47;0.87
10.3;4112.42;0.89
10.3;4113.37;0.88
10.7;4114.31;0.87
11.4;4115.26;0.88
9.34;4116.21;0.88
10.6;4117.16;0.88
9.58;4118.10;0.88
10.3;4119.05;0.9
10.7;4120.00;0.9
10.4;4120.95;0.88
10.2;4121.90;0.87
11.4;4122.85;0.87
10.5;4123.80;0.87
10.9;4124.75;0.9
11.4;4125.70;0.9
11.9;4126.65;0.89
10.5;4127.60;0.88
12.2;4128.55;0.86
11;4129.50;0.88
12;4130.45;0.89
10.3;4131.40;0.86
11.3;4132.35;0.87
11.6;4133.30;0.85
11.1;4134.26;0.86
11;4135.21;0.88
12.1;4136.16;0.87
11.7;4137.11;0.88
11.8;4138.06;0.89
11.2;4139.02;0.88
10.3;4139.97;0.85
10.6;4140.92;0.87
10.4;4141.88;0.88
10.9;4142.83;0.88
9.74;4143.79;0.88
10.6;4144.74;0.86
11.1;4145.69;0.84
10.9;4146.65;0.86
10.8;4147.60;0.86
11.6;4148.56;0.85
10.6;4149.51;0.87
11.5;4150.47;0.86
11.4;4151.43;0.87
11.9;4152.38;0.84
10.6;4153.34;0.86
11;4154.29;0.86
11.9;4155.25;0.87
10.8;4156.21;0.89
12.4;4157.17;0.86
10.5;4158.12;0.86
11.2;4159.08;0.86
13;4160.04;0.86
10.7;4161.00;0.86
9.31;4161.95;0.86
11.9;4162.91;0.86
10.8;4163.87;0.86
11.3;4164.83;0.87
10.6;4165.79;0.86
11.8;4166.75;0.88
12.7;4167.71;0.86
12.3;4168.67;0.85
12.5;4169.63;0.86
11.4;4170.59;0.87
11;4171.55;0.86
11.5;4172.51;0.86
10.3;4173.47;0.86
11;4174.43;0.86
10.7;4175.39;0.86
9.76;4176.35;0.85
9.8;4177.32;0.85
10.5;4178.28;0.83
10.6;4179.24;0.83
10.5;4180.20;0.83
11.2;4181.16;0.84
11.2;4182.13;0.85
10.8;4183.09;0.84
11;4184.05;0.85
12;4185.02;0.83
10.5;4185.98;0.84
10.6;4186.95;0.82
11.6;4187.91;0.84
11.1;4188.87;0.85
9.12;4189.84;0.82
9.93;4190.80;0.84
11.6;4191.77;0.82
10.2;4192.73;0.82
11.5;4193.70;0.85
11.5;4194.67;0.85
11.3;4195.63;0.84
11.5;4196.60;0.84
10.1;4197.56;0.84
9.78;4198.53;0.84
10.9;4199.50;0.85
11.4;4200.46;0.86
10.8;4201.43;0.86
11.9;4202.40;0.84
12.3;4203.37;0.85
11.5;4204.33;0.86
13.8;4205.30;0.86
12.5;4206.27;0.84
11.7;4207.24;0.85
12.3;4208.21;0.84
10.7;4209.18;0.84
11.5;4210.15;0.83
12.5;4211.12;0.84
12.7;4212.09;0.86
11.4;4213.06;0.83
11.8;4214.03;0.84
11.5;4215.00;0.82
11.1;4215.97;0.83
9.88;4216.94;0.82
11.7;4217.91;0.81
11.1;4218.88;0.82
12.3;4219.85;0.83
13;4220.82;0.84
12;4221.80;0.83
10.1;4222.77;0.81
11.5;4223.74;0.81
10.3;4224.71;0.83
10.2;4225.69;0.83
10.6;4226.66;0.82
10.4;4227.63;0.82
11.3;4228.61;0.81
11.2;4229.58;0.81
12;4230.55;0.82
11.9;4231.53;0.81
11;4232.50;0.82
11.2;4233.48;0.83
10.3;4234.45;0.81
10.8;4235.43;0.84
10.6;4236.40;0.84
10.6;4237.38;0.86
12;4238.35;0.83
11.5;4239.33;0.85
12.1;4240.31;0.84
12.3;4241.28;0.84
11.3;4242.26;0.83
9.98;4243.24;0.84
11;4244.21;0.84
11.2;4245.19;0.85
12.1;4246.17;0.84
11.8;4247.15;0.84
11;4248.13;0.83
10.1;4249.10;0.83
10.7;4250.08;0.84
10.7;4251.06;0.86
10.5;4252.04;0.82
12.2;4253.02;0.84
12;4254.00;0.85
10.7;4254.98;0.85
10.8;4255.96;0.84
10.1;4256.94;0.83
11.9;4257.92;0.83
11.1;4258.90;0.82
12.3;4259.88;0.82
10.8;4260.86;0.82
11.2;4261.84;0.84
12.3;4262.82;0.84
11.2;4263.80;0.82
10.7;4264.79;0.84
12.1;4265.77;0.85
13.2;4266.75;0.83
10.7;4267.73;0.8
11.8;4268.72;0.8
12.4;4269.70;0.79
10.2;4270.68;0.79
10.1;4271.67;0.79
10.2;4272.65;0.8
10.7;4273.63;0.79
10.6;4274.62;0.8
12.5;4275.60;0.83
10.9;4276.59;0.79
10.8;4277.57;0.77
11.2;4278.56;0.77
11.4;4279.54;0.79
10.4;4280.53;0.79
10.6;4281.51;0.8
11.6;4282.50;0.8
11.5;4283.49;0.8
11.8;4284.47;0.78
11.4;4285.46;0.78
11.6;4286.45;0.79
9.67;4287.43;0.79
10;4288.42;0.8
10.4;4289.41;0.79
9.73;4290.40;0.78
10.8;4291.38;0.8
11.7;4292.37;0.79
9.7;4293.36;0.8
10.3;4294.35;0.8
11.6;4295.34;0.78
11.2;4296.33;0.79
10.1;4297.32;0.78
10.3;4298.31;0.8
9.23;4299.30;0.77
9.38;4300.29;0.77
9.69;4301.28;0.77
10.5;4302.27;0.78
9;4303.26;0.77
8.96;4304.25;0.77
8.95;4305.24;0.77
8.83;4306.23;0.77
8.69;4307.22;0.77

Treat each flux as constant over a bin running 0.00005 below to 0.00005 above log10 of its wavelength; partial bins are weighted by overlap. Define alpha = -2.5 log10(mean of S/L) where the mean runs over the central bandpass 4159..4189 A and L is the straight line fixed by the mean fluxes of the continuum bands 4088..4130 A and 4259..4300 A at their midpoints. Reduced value -0.06 mag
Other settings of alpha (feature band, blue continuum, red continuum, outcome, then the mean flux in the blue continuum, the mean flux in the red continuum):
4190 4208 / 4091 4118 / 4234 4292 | -0.07 mag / 9.8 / 11.1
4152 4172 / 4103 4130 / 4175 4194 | -0.09 mag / 10.2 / 10.7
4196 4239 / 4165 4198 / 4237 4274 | -0.02 mag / 11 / 11.3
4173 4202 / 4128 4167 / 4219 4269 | 0.04 mag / 11.2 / 11.3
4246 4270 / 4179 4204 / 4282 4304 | -0.07 mag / 11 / 10.5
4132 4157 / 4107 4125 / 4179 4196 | -0.06 mag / 10.2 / 10.9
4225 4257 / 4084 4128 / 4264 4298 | -0.03 mag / 10.2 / 11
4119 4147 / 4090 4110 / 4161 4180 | -0.07 mag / 9.69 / 11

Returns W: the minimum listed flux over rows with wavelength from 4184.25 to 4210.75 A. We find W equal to 9.12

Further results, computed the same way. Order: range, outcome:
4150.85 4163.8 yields 9.31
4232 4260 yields 9.98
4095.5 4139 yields 7.5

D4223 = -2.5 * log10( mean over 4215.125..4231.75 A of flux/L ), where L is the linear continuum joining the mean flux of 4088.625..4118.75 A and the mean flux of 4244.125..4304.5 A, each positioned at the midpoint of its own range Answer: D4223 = -0.06 mag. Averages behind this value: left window 9.9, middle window 11.2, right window 10.9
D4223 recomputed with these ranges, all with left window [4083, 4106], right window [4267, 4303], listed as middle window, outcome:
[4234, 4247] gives -0.06 mag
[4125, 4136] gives -0.10 mag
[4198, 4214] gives -0.12 mag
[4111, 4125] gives -0.02 mag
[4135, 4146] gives -0.06 mag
